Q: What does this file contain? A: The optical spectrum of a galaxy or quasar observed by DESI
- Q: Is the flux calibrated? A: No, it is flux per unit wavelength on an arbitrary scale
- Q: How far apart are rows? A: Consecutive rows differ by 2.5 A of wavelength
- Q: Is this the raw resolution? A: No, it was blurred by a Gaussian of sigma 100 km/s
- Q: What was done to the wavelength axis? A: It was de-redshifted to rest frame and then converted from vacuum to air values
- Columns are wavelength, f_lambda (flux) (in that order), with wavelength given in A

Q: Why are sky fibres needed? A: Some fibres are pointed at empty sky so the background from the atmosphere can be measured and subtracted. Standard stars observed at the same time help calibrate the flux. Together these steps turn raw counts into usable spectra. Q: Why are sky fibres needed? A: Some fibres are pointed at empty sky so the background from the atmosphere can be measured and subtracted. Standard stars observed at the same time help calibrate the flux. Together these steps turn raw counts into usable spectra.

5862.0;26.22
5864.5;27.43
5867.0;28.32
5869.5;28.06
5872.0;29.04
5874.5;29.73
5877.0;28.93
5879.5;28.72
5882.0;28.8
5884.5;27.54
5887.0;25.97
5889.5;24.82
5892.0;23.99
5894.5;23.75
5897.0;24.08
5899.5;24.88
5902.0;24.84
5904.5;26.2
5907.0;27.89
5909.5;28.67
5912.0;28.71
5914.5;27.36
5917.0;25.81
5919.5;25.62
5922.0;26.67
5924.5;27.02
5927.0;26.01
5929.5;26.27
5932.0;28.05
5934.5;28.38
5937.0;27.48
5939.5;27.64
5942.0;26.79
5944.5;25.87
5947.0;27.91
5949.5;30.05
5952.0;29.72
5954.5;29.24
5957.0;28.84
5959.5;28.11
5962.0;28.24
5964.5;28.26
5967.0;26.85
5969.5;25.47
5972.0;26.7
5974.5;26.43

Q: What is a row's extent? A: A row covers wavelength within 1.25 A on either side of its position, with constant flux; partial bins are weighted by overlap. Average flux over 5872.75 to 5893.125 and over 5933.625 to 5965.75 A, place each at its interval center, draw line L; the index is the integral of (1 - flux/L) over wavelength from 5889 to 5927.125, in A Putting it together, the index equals 2.26 A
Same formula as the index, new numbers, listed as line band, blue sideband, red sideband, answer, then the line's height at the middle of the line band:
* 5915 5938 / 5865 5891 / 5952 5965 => 1.3 A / 28.4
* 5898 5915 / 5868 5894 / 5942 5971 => 0.5 A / 27.6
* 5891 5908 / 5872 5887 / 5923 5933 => 1.7 A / 27.8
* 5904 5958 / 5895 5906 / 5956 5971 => -2.7 A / 26.2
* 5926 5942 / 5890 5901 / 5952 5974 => -0.6 A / 26.3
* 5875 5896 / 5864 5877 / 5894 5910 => 0.5 A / 27.2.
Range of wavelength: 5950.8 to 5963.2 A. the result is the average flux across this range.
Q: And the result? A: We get 28.8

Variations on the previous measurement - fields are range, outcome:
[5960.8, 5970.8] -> 27.2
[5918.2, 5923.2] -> 26.1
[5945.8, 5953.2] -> 29.2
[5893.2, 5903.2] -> 24.4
